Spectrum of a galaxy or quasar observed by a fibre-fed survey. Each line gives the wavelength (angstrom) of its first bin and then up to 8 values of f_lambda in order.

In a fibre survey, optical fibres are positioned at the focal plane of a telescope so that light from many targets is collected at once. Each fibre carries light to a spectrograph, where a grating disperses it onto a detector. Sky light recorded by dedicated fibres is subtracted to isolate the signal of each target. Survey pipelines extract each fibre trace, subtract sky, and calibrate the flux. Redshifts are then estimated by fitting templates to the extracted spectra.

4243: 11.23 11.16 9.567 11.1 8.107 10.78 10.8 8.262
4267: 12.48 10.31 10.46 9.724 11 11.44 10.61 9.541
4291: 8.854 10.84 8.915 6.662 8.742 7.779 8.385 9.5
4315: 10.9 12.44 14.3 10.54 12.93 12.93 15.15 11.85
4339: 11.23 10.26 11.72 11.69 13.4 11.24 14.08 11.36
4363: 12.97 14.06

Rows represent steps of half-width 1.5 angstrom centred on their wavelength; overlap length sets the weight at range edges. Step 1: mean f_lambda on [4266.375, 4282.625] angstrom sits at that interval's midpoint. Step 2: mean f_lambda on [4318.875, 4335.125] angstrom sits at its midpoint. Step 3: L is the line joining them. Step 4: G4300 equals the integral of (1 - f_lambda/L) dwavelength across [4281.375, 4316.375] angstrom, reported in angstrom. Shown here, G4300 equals 7.5 angstrom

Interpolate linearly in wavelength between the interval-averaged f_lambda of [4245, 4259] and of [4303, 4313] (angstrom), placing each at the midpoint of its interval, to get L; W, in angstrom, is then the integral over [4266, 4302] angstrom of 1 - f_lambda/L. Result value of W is -3.12 angstrom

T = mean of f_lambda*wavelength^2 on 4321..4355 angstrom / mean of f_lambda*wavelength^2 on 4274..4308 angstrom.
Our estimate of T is 1.3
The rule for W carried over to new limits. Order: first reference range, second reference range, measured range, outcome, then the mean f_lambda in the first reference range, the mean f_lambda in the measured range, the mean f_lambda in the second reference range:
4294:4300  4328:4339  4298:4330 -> 1.6 angstrom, 8.83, 10.3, 13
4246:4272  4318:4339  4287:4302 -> 3.4 angstrom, 10.2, 8.94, 12.8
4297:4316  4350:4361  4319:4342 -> -4.5 angstrom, 8.62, 12.5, 12.5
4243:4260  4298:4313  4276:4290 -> -2.2 angstrom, 10.3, 10.5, 8.19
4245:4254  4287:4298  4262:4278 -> -0.4 angstrom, 10.4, 10.3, 9.57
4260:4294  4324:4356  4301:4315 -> 3.1 angstrom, 10.3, 8.78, 12.2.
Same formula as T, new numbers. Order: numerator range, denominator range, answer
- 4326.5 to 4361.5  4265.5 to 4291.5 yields 1.20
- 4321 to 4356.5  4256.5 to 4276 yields 1.21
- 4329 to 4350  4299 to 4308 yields 1.58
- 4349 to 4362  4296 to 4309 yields 1.60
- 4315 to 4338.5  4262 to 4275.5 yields 1.26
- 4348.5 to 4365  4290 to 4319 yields 1.39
